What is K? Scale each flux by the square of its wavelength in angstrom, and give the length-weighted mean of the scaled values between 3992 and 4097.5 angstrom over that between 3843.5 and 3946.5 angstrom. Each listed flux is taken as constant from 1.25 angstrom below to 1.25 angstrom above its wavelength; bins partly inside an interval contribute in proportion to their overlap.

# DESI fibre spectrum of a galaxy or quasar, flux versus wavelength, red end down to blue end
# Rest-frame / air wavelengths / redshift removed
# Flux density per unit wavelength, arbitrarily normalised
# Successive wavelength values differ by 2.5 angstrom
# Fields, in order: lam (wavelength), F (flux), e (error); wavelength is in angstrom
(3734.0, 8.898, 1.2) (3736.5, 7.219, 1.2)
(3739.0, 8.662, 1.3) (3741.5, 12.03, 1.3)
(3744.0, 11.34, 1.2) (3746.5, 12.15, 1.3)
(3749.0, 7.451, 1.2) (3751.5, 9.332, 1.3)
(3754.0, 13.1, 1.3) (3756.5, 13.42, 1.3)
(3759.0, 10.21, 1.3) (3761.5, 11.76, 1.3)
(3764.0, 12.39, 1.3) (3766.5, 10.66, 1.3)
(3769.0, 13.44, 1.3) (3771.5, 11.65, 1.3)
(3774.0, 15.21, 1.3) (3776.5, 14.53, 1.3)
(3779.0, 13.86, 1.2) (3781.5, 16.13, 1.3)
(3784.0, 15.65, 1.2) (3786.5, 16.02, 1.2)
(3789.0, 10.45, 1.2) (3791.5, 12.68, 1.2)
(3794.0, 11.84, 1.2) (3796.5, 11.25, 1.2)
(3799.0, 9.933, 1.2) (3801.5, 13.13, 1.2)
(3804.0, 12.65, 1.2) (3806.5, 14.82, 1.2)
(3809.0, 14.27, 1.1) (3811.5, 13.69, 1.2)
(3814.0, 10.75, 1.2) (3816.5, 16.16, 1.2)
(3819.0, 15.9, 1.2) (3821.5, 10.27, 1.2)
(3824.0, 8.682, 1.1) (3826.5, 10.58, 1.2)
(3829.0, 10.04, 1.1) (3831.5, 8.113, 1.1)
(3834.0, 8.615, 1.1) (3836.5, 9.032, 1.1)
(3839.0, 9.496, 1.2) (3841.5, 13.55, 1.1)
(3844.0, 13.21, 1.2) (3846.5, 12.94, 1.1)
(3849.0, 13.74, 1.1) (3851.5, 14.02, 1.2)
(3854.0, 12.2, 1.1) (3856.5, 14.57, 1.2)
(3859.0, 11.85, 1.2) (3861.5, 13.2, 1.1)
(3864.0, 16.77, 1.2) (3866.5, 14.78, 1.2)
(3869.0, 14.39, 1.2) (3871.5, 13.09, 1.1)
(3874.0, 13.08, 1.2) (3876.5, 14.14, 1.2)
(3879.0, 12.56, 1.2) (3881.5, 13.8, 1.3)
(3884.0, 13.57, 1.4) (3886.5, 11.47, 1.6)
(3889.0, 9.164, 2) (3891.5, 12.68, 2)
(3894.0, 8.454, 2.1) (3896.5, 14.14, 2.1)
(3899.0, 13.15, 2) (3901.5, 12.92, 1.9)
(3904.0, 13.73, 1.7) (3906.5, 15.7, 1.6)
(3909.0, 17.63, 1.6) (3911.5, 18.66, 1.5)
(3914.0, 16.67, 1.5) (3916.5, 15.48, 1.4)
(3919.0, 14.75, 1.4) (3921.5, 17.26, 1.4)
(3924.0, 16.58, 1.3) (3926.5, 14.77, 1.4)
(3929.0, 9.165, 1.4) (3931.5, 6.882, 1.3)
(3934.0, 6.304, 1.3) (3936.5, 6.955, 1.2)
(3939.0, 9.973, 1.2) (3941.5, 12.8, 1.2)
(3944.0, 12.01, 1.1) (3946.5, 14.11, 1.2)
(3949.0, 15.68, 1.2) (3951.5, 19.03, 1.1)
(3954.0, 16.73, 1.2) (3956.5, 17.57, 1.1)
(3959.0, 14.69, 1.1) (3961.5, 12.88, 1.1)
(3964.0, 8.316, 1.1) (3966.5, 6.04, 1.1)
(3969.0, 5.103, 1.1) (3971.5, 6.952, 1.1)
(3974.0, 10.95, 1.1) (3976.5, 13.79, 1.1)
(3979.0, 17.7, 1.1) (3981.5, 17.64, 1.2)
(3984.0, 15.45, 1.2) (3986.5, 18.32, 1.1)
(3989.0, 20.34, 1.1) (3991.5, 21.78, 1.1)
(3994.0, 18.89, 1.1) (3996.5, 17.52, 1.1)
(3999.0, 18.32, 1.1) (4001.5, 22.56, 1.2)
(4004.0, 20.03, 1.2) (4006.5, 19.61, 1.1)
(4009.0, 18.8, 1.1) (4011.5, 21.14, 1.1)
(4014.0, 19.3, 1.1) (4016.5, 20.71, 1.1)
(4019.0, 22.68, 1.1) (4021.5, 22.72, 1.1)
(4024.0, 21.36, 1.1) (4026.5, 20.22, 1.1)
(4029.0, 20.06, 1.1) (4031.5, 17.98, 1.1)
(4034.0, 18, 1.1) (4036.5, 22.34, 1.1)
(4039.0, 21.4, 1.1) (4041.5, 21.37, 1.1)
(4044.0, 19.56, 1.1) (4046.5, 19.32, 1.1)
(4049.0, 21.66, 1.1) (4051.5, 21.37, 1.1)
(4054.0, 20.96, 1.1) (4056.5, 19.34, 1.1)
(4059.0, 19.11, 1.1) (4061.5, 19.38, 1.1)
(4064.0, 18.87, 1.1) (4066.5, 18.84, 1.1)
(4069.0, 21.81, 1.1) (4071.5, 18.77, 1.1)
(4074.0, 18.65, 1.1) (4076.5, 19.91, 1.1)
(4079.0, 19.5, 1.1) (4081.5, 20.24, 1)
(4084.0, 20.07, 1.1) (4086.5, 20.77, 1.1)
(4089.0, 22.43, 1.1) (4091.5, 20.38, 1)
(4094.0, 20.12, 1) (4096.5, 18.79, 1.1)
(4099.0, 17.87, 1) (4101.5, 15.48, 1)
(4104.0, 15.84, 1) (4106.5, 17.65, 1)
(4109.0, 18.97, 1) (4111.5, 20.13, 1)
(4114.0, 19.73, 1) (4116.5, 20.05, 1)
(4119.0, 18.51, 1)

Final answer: 1.65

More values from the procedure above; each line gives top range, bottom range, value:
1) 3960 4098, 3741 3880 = 1.66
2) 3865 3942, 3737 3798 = 1.15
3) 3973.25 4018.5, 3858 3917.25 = 1.43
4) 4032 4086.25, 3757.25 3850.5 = 1.84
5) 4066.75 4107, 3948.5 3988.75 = 1.49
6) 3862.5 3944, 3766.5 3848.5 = 1.11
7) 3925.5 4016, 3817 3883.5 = 1.26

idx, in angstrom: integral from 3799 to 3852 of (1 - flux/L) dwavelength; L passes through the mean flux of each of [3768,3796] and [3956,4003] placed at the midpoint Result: 7.5 angstrom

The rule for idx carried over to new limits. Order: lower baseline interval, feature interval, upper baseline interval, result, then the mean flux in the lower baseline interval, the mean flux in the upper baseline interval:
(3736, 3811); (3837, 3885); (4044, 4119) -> 3.4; 12.3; 19.5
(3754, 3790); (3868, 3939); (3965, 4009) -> 8.8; 13.3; 16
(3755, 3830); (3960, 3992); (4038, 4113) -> 7.4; 12.7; 19.6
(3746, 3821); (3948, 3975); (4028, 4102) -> 7.9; 12.8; 19.9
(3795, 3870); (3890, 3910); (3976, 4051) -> 2.3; 12.4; 19.8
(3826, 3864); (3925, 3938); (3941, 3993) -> 4.4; 11.9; 14.2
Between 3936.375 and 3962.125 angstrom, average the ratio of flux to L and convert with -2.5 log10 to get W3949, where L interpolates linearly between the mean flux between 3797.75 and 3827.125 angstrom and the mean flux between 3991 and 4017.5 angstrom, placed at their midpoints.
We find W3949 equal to 0.246 mag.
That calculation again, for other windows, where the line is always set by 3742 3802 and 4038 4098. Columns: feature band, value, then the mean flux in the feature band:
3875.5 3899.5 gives 0.246 mag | 12.3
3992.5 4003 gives -0.065 mag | 19.4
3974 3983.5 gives 0.143 mag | 15.6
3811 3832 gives 0.174 mag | 11.6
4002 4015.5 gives -0.079 mag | 19.9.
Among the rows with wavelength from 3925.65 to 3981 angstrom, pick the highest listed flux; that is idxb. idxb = 19.03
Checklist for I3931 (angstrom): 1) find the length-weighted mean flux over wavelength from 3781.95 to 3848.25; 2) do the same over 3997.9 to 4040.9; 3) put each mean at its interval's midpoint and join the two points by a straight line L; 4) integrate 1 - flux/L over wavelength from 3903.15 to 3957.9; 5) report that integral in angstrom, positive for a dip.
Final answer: 9.0 angstrom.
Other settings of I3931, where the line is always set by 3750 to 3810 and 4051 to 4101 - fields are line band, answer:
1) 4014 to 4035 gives -2.1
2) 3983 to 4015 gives -2.6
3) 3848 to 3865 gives 1.0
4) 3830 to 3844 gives 4.1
